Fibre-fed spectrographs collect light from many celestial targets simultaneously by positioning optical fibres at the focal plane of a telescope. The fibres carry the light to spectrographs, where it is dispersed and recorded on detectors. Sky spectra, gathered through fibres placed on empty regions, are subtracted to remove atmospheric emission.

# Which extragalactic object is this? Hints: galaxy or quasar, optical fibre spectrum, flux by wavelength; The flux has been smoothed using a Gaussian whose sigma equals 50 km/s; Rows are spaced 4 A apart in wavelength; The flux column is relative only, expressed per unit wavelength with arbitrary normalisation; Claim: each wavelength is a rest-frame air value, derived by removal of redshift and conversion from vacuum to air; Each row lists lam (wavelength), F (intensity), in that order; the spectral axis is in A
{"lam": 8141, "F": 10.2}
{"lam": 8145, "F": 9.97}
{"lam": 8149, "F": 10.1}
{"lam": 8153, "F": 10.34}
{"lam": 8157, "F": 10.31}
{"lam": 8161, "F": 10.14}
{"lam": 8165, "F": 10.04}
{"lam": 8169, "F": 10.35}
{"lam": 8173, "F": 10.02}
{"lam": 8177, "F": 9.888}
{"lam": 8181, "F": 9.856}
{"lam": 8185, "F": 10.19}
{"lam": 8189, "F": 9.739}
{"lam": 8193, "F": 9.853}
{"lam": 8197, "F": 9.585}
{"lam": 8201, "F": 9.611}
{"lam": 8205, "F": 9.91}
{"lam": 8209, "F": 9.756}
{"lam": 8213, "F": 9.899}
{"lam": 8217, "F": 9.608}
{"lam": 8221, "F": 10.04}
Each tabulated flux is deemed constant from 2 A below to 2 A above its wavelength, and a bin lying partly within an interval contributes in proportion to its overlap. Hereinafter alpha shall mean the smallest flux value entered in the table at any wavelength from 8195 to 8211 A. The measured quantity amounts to 9.585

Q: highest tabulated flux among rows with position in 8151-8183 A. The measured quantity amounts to 10.35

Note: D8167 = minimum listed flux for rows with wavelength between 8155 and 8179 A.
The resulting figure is 9.888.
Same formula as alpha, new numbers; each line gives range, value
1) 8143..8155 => 9.97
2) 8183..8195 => 9.739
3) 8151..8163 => 10.14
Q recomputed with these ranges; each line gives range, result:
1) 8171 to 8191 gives 10.19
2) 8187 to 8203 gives 9.853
